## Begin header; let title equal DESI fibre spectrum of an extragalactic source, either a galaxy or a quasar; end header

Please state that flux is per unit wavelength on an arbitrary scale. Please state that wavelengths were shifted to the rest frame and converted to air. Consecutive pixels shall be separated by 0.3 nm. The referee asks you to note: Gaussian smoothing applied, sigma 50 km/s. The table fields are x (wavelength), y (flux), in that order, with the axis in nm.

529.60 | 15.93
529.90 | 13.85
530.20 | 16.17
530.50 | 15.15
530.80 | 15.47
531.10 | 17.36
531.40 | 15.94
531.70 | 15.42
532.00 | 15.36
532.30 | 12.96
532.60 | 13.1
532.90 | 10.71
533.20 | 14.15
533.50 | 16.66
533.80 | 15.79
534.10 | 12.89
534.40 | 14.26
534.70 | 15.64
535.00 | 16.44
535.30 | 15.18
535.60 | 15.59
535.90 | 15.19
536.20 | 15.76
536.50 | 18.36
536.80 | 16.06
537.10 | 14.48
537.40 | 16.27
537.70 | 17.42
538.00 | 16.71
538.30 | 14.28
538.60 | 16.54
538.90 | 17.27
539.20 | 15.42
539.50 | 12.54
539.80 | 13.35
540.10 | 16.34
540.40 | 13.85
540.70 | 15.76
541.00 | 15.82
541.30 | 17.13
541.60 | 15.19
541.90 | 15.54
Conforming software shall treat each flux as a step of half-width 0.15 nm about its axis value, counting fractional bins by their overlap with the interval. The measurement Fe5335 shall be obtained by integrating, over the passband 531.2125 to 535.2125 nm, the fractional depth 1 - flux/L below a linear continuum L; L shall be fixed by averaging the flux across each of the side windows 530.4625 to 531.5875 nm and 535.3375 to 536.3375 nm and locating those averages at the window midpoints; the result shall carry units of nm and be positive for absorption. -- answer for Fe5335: 0.300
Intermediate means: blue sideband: 16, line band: 14.6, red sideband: 15.5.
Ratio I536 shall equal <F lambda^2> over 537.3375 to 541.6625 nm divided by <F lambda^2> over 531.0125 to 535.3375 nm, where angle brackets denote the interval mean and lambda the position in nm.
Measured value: 1.1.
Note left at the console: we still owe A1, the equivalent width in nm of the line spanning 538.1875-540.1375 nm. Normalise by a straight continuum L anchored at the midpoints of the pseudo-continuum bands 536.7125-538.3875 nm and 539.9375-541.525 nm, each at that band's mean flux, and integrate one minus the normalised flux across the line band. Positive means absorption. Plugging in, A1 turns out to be 0.10 nm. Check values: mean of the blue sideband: 15.9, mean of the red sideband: 15.7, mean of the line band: 15.1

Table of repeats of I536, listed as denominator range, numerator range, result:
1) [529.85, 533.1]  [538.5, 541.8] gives 1.08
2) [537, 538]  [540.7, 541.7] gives 1.00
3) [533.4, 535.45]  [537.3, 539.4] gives 1.08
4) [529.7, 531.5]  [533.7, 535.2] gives 0.97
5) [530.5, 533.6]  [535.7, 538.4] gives 1.11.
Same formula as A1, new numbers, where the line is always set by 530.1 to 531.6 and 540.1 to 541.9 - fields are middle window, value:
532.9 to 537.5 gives 0.14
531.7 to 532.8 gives 0.14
